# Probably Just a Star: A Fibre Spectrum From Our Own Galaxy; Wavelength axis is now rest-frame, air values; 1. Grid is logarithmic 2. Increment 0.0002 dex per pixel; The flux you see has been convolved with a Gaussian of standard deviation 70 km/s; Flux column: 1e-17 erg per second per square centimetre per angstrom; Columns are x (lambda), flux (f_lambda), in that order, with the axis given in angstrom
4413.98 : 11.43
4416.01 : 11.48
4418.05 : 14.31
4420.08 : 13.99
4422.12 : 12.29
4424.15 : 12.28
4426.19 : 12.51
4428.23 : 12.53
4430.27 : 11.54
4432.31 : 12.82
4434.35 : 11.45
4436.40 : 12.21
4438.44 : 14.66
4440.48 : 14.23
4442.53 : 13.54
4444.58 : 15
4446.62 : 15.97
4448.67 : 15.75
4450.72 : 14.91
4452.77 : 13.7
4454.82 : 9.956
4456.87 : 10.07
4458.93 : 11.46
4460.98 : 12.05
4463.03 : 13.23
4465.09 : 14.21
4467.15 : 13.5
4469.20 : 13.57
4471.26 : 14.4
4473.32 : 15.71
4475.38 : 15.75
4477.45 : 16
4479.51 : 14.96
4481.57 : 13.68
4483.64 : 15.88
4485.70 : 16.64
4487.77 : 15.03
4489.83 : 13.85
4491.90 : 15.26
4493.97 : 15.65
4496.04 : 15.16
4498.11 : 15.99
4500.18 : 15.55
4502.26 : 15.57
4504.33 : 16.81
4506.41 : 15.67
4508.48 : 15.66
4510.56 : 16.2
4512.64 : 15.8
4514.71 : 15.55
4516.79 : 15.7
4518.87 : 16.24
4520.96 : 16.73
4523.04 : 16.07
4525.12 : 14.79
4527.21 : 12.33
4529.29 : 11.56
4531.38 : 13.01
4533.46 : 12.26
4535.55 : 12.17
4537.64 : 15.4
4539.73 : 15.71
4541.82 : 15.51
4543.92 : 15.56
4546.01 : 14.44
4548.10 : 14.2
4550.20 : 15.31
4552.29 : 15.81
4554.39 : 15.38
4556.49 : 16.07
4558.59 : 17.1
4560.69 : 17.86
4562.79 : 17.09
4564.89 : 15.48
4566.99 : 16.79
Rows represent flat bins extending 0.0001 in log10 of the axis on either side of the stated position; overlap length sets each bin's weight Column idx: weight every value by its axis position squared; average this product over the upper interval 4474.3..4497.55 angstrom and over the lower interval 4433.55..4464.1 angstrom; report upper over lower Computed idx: 1.2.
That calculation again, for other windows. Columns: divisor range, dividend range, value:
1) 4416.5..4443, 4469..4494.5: 1.20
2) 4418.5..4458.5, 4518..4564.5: 1.20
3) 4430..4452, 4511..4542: 1.09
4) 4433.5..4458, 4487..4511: 1.18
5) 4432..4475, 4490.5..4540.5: 1.14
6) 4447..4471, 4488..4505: 1.20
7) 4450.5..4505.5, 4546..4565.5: 1.15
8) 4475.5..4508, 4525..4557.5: 0.95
